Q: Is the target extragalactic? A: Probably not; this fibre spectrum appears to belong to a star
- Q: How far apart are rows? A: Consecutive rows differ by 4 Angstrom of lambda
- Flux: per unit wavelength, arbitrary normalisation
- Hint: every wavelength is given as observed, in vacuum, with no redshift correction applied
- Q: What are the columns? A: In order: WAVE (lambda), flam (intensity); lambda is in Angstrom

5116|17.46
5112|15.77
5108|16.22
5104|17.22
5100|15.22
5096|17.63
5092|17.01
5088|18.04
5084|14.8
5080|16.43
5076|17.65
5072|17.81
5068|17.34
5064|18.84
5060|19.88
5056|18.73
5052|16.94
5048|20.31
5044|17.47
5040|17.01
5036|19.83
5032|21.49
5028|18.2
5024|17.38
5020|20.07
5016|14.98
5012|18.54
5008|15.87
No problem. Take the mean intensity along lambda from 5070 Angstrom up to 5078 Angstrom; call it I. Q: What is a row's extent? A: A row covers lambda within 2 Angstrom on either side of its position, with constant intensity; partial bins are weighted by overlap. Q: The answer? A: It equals 17.7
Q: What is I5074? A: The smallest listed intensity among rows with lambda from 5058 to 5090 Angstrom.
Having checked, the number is 14.8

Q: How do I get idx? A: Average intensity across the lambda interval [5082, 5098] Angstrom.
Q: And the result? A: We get 16.9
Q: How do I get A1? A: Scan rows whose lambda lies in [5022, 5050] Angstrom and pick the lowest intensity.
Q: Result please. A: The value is 17.01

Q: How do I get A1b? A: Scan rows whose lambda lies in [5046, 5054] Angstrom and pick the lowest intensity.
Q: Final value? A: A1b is 16.94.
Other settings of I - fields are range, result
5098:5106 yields 16.2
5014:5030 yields 17.7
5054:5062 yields 19.3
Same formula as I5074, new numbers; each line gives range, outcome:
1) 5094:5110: 15.22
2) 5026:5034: 18.2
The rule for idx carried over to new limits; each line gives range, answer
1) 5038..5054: 17.9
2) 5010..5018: 16.8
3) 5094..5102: 16.4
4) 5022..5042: 18.8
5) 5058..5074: 18.5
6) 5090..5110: 16.7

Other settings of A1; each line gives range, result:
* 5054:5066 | 18.73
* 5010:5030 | 14.98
